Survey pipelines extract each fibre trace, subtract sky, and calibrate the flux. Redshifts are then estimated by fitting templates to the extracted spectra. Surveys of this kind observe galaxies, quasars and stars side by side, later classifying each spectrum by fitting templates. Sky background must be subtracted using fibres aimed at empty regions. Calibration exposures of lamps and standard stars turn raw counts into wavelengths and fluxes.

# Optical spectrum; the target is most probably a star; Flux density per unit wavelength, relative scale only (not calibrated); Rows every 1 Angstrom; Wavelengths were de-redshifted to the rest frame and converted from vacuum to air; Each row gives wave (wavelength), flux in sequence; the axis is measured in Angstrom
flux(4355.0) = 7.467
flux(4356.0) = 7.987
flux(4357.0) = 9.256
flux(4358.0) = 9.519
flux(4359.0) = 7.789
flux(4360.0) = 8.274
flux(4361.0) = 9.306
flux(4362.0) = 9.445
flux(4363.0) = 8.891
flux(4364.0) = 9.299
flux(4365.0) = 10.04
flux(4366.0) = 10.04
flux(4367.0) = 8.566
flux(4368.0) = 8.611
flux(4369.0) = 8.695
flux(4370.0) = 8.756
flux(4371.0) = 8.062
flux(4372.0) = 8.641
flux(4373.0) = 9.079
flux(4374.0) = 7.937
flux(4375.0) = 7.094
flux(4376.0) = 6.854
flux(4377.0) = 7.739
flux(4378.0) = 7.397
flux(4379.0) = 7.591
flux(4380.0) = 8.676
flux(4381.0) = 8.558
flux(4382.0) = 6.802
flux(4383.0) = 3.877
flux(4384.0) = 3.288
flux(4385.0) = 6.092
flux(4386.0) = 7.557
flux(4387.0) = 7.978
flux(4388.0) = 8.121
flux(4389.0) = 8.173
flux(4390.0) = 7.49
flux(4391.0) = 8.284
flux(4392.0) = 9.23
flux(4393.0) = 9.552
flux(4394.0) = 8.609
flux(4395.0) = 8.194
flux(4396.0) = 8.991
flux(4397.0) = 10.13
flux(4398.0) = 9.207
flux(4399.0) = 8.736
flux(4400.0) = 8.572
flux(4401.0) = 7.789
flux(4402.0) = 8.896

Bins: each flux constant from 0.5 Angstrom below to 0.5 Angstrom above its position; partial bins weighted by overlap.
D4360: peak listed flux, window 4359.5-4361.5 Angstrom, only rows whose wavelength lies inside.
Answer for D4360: 9.306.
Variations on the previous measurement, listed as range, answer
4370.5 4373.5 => 9.079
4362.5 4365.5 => 10.04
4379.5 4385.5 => 8.676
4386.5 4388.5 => 8.121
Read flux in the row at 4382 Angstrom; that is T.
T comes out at 6.802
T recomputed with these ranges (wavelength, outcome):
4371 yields 8.062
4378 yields 7.397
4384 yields 3.288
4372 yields 8.641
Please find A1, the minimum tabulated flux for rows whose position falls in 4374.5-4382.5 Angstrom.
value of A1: 6.802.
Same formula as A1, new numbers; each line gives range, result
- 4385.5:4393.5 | 7.49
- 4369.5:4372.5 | 8.062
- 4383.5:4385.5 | 3.288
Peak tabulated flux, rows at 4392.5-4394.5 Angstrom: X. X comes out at 9.552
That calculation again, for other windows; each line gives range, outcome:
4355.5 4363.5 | 9.519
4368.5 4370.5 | 8.756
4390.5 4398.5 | 10.13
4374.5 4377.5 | 7.739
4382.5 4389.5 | 8.173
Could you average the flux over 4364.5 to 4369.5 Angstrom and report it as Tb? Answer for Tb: 9.19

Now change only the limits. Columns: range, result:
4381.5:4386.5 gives 5.52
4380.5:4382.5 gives 7.68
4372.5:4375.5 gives 8.04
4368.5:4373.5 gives 8.65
